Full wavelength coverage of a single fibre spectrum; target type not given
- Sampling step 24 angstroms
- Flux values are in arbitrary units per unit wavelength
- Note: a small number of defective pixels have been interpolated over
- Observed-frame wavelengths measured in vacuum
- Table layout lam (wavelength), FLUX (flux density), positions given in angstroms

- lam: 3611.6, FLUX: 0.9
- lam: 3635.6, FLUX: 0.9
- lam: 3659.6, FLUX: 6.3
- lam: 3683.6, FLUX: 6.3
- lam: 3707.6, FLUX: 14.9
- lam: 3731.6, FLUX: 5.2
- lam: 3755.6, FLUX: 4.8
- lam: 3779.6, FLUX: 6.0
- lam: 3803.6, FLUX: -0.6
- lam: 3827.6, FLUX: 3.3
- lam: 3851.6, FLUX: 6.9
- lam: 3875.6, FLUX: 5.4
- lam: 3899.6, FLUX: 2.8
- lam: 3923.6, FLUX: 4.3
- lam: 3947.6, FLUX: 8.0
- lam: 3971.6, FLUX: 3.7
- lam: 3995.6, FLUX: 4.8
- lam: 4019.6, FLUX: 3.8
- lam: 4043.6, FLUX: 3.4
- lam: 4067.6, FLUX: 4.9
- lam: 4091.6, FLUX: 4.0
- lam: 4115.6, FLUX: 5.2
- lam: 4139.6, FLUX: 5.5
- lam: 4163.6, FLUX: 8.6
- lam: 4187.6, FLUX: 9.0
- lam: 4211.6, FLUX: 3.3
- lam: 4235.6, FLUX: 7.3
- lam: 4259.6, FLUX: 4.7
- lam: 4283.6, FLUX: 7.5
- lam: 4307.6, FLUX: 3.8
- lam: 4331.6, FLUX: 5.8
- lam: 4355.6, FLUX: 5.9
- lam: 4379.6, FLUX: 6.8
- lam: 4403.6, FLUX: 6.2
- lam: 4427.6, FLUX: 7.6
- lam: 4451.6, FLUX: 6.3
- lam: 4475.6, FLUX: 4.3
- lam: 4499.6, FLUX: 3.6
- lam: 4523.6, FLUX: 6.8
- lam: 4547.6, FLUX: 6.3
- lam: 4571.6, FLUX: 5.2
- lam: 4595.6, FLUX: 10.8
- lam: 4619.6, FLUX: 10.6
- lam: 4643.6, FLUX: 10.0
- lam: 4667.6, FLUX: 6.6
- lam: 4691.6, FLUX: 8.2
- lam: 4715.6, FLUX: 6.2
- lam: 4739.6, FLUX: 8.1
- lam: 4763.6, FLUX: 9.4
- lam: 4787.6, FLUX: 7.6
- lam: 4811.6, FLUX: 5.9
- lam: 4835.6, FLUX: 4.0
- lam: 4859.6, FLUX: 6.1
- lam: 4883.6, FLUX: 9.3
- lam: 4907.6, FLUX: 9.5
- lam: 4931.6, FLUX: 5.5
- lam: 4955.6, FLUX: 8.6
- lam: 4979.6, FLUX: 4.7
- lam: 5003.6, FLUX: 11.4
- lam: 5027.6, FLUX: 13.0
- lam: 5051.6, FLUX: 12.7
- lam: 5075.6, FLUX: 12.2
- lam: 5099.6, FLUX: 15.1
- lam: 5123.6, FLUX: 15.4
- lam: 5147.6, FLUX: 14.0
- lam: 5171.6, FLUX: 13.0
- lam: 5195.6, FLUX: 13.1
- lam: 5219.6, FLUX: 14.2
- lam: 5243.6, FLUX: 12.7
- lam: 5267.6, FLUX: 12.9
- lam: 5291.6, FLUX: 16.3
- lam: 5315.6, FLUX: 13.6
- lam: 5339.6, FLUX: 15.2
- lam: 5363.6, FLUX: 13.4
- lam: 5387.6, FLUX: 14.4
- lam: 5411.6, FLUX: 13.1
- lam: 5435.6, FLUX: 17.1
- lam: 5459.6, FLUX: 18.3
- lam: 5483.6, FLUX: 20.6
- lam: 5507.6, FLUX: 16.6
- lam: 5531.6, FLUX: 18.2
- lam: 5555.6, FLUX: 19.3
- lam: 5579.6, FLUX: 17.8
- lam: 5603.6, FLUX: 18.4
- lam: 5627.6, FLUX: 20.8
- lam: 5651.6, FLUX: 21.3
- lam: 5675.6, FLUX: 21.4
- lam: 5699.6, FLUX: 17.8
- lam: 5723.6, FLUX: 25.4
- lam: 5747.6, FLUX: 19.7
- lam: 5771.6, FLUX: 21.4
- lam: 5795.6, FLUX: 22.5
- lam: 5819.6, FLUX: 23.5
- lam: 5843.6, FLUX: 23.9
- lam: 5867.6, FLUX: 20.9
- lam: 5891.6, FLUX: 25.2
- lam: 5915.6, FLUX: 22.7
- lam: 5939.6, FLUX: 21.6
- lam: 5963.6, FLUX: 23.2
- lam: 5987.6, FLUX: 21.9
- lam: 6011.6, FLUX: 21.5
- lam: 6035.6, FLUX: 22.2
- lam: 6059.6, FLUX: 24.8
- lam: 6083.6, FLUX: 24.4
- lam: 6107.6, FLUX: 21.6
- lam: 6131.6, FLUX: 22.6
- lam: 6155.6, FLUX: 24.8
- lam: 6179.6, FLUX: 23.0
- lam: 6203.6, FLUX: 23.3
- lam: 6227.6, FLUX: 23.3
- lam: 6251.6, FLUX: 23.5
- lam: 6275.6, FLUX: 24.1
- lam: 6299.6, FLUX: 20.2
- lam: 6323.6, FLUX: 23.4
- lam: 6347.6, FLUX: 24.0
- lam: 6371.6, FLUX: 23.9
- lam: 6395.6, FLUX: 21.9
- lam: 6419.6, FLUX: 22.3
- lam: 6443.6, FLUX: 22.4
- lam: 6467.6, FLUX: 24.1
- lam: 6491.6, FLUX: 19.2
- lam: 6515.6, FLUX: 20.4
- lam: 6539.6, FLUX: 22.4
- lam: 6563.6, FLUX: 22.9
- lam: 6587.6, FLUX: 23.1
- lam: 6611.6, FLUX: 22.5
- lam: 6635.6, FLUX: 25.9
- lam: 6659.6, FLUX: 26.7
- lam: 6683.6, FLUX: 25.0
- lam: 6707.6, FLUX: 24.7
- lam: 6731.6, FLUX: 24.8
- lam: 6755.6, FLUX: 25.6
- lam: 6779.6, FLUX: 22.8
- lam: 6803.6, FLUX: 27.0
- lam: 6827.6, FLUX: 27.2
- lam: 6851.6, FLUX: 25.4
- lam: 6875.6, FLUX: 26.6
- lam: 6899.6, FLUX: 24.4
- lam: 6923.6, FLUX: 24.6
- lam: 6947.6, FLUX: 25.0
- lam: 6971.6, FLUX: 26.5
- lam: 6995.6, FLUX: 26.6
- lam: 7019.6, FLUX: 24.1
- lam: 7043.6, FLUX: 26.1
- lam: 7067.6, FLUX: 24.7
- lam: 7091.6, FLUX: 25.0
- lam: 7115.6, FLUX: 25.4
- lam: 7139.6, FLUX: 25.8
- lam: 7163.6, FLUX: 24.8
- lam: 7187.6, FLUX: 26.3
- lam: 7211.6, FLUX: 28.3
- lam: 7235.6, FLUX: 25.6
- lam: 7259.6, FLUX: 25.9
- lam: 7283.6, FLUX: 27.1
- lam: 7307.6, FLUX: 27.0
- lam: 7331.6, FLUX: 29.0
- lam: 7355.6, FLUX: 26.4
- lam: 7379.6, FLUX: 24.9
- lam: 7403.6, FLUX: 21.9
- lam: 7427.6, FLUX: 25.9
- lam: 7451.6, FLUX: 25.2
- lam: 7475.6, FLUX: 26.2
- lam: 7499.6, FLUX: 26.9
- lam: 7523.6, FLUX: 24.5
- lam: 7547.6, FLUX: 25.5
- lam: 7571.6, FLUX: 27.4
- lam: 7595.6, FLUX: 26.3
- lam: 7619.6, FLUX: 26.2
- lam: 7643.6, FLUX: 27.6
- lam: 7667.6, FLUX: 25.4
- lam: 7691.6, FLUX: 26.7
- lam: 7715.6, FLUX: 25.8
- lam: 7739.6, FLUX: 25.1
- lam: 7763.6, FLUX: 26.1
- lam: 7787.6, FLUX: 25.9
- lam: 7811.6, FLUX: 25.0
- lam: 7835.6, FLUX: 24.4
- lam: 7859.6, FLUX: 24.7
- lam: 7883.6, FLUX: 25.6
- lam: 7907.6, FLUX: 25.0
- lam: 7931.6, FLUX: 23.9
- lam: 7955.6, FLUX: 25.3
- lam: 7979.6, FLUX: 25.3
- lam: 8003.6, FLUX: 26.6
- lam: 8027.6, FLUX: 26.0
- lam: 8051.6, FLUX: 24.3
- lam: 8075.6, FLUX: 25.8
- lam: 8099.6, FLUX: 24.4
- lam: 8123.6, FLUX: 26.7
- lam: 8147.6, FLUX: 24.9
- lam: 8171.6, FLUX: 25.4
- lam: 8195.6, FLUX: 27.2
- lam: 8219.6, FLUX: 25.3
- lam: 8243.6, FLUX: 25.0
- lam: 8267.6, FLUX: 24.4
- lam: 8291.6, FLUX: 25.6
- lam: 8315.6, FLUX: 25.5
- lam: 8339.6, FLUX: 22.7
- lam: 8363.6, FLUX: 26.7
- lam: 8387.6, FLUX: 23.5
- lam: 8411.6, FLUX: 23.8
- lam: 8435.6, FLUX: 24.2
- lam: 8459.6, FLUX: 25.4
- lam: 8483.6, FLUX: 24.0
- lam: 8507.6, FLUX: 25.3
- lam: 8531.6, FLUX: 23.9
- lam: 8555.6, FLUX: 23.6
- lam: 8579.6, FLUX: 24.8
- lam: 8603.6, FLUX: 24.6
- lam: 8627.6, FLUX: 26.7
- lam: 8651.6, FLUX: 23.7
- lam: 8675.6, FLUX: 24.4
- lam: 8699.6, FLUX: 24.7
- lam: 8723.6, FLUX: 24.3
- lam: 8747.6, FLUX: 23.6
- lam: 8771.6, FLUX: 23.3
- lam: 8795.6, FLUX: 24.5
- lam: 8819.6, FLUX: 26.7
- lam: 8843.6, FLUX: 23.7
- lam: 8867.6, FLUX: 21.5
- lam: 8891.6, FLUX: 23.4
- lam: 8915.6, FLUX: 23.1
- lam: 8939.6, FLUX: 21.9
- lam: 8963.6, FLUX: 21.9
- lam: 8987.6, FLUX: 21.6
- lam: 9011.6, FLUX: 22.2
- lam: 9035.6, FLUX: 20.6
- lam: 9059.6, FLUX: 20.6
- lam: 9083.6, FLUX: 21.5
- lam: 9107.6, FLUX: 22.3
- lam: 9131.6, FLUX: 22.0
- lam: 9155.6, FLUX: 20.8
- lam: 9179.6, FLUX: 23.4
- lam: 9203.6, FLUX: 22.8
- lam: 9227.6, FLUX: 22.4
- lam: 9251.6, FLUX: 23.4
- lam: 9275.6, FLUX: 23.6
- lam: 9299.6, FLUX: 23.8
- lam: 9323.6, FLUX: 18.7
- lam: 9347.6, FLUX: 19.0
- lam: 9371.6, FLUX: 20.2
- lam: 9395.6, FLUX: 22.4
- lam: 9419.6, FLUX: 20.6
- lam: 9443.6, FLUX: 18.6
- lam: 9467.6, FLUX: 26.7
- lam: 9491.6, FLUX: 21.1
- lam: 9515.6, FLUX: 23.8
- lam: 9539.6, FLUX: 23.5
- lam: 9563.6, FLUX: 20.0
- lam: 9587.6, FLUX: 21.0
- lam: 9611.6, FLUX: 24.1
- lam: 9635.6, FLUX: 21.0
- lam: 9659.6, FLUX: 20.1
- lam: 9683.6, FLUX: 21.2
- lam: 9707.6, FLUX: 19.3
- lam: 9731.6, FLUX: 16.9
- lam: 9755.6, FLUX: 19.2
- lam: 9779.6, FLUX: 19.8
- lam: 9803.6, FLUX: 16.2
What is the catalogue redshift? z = 0.255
